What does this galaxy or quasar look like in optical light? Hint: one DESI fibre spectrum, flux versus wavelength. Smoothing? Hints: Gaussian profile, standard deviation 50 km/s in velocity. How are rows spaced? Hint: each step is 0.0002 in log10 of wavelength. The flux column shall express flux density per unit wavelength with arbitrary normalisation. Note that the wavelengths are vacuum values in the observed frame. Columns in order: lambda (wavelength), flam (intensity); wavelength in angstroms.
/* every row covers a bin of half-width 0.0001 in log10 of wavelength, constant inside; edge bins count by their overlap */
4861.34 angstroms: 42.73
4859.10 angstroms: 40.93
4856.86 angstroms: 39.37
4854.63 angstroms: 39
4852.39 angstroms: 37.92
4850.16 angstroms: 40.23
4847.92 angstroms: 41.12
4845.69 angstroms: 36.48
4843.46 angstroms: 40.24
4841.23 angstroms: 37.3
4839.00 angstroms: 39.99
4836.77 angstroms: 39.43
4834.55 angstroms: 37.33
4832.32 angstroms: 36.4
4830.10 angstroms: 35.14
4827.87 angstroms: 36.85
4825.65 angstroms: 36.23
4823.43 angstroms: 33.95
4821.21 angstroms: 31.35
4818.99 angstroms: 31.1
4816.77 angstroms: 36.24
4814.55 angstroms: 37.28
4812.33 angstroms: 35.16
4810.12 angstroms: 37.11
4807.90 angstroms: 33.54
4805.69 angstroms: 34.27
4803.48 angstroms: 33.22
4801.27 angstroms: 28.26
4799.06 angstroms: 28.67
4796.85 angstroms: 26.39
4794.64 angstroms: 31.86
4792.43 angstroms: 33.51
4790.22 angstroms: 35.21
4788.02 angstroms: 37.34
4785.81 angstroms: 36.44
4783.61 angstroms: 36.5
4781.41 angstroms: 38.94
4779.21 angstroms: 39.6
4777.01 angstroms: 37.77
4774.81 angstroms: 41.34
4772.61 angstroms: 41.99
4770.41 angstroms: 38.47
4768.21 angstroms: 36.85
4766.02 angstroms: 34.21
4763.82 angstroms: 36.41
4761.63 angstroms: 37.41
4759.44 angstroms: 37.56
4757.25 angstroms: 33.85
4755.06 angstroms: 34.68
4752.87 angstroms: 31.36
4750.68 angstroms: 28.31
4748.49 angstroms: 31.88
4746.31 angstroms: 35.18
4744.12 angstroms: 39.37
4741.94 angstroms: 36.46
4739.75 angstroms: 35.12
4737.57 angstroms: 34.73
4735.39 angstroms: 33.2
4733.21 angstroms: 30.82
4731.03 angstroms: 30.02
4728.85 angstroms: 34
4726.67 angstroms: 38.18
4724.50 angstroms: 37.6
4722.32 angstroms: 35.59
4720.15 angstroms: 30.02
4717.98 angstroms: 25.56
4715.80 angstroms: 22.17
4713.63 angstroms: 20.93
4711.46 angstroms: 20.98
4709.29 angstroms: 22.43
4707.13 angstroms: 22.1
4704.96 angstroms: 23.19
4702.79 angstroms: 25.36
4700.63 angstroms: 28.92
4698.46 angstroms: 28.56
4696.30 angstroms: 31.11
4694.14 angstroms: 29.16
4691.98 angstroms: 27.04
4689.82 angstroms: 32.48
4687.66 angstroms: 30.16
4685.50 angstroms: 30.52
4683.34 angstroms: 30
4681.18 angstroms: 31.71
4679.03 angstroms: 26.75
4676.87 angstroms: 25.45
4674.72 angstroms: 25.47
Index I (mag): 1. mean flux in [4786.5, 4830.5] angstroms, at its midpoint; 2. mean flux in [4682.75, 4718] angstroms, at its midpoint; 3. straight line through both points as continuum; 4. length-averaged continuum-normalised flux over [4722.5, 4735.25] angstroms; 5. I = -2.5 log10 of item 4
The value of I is -0.20 mag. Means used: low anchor 26.5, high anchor 33.6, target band 34.1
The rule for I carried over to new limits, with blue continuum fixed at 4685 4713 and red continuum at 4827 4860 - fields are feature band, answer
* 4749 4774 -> -0.11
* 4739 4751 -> -0.14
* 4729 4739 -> -0.10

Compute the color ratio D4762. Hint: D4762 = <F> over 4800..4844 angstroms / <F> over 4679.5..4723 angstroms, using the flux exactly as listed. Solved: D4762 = 1.3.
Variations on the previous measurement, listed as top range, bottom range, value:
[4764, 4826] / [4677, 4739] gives 1.21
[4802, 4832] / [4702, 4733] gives 1.25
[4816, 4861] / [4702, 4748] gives 1.24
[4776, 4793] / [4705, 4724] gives 1.47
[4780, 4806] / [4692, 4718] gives 1.33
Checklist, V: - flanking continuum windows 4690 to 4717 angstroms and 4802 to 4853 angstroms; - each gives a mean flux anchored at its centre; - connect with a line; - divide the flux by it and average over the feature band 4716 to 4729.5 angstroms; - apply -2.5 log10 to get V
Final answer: -0.20 mag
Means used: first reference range 25.4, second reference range 36.4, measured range 32.7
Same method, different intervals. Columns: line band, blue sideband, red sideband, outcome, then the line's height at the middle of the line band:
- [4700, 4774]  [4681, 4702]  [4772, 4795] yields 0.06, 33.6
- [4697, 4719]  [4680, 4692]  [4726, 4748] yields 0.31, 32.3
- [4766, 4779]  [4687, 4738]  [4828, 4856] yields -0.17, 33.2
